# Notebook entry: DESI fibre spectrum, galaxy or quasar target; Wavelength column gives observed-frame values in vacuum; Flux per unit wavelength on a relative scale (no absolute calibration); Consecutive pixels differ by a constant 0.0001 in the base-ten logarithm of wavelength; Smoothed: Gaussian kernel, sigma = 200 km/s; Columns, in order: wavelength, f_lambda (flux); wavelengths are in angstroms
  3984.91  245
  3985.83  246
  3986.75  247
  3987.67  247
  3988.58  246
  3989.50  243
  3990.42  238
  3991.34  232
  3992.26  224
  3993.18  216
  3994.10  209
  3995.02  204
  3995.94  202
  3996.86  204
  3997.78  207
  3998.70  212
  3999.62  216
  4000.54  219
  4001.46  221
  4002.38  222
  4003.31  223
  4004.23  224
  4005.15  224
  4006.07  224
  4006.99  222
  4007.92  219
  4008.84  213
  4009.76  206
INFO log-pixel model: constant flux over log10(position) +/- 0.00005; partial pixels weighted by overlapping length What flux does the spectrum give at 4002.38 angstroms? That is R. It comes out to 222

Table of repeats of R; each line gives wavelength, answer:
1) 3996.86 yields 204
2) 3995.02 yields 204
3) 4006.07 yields 224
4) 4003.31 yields 223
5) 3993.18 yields 216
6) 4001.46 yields 221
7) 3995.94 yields 202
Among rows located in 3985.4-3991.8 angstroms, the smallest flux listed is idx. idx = 232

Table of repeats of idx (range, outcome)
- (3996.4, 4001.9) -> 204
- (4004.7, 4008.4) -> 219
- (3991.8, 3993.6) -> 216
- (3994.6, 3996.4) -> 202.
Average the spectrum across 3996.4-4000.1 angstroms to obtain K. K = 210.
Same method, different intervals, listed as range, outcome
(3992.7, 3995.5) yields 210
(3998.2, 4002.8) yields 218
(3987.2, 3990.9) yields 244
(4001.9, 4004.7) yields 223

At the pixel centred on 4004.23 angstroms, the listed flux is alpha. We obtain 224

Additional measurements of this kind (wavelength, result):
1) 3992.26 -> 224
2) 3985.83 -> 246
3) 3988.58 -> 246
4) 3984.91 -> 245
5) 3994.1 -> 209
